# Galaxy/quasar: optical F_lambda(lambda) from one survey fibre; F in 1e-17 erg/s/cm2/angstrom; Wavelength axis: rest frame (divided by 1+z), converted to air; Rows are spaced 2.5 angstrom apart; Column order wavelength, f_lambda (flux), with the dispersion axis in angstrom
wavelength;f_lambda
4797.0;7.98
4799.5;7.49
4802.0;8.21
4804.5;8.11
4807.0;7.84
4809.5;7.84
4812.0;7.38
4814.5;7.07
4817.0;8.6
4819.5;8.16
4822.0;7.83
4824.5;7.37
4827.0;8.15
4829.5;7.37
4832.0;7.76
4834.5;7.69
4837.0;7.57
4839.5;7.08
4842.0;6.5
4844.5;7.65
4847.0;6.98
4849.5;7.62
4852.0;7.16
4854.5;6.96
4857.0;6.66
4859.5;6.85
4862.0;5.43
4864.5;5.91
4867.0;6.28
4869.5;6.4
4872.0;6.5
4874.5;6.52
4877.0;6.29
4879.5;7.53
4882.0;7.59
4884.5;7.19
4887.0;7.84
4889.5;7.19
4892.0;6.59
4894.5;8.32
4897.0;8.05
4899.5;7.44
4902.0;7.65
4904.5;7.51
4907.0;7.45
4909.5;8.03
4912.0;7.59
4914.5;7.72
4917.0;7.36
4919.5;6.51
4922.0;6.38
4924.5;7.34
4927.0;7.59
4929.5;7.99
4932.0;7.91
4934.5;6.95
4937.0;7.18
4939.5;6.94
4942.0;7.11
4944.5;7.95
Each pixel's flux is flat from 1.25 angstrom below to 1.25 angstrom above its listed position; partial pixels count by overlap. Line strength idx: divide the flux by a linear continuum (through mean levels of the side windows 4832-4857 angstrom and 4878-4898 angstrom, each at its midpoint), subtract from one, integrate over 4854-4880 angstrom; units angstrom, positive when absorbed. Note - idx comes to 3.3 angstrom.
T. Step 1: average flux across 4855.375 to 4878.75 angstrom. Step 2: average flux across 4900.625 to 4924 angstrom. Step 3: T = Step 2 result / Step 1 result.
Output 1.16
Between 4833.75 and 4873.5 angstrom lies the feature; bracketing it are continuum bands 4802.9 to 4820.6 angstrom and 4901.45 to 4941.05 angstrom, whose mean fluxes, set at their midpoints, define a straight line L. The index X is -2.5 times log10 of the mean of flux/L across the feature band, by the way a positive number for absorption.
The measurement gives 0.13 mag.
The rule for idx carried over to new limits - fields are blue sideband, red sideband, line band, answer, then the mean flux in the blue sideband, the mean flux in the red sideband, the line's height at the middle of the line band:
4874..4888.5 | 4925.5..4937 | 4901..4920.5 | -0.2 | 7.19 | 7.56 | 7.41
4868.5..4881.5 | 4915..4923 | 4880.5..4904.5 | -2.7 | 6.71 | 6.85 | 6.76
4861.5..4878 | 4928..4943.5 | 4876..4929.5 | -4.9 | 6.22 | 7.36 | 6.79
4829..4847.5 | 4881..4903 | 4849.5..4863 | 1.2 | 7.34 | 7.54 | 7.4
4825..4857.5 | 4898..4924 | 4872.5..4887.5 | 0.5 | 7.34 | 7.37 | 7.35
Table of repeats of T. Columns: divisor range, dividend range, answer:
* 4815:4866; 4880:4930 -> 1.03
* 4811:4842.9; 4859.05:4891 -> 0.89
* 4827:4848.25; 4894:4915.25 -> 1.05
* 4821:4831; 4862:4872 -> 0.80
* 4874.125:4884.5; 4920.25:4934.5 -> 1.05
